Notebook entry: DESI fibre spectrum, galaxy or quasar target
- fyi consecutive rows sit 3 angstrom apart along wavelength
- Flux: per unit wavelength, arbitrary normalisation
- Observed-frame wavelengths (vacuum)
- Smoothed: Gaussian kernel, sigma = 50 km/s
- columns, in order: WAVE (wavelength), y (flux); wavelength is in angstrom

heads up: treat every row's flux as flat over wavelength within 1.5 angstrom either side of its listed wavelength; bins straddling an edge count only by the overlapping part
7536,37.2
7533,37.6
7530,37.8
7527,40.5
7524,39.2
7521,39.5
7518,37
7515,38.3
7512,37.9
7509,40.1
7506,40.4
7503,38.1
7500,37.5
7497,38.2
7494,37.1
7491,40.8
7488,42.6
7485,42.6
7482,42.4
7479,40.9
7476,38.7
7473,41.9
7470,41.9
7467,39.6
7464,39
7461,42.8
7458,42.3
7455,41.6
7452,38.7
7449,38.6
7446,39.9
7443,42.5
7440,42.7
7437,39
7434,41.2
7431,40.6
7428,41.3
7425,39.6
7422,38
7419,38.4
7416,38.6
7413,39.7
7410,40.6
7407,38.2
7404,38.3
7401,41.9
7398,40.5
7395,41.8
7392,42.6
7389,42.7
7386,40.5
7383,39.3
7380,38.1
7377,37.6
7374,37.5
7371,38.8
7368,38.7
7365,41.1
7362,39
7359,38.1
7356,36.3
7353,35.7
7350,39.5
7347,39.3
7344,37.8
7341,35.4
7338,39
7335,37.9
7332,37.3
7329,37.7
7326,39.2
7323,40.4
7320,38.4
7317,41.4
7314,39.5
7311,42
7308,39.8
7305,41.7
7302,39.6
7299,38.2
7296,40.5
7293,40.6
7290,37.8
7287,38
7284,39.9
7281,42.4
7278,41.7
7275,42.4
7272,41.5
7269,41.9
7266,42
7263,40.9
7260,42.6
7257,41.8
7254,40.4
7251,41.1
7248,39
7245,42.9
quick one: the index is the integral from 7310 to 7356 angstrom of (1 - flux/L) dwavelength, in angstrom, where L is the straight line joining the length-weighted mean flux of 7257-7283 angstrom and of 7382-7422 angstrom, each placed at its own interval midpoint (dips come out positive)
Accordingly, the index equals 2.8 angstrom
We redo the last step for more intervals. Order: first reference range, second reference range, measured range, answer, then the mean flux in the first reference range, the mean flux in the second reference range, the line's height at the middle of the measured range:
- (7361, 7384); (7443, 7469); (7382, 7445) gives -1.3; 38.7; 40.5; 39.6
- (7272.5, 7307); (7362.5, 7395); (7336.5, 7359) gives 1.3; 40.3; 39.8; 39.9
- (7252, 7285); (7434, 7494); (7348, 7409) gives 2.8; 41.6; 40.9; 41.2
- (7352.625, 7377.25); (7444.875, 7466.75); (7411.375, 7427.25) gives 0.2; 38.2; 40.4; 39.5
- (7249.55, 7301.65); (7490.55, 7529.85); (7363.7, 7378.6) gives 0.5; 40.8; 38.7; 39.9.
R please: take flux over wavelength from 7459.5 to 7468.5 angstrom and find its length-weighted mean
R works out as 40.5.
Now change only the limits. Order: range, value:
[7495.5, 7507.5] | 38.6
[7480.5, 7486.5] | 42.5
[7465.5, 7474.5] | 41.1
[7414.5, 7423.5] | 38.3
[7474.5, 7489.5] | 41.4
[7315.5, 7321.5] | 39.9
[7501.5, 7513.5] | 39.1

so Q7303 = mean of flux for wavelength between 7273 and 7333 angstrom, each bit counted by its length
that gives 40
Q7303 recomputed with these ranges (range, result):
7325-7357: 37.7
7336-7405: 39.1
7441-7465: 40.8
